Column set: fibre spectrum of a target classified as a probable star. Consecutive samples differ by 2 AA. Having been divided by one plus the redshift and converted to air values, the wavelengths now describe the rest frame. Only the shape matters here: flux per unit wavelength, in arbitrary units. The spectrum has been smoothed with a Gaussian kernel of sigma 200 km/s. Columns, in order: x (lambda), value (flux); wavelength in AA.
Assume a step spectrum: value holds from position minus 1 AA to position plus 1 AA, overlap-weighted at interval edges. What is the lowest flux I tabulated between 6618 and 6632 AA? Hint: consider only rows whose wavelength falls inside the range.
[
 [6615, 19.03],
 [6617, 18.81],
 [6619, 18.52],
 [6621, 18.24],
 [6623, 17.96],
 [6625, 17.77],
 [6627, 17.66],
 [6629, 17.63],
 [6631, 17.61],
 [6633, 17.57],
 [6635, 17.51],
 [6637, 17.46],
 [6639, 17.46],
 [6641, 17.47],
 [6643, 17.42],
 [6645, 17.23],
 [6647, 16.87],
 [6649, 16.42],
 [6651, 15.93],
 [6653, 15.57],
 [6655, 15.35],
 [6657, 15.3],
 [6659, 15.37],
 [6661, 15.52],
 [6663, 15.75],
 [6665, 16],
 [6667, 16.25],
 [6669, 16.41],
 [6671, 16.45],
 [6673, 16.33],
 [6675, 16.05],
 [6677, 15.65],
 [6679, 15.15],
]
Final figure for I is 17.61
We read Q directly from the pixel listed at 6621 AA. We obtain 18.24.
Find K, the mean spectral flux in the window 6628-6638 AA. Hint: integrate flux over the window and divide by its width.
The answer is 17.6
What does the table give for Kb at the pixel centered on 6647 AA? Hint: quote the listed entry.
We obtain 16.87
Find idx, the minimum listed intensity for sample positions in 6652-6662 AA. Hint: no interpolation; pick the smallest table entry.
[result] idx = 15.3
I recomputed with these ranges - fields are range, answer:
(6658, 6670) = 15.37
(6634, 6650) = 16.42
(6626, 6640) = 17.46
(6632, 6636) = 17.51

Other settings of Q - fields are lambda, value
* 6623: 17.96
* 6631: 17.61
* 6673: 16.33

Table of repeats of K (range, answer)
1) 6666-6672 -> 16.4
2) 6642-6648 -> 17.2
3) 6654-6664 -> 15.5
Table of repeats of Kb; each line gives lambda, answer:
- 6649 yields 16.42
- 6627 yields 17.66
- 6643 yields 17.42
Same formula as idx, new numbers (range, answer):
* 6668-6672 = 16.41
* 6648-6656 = 15.35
